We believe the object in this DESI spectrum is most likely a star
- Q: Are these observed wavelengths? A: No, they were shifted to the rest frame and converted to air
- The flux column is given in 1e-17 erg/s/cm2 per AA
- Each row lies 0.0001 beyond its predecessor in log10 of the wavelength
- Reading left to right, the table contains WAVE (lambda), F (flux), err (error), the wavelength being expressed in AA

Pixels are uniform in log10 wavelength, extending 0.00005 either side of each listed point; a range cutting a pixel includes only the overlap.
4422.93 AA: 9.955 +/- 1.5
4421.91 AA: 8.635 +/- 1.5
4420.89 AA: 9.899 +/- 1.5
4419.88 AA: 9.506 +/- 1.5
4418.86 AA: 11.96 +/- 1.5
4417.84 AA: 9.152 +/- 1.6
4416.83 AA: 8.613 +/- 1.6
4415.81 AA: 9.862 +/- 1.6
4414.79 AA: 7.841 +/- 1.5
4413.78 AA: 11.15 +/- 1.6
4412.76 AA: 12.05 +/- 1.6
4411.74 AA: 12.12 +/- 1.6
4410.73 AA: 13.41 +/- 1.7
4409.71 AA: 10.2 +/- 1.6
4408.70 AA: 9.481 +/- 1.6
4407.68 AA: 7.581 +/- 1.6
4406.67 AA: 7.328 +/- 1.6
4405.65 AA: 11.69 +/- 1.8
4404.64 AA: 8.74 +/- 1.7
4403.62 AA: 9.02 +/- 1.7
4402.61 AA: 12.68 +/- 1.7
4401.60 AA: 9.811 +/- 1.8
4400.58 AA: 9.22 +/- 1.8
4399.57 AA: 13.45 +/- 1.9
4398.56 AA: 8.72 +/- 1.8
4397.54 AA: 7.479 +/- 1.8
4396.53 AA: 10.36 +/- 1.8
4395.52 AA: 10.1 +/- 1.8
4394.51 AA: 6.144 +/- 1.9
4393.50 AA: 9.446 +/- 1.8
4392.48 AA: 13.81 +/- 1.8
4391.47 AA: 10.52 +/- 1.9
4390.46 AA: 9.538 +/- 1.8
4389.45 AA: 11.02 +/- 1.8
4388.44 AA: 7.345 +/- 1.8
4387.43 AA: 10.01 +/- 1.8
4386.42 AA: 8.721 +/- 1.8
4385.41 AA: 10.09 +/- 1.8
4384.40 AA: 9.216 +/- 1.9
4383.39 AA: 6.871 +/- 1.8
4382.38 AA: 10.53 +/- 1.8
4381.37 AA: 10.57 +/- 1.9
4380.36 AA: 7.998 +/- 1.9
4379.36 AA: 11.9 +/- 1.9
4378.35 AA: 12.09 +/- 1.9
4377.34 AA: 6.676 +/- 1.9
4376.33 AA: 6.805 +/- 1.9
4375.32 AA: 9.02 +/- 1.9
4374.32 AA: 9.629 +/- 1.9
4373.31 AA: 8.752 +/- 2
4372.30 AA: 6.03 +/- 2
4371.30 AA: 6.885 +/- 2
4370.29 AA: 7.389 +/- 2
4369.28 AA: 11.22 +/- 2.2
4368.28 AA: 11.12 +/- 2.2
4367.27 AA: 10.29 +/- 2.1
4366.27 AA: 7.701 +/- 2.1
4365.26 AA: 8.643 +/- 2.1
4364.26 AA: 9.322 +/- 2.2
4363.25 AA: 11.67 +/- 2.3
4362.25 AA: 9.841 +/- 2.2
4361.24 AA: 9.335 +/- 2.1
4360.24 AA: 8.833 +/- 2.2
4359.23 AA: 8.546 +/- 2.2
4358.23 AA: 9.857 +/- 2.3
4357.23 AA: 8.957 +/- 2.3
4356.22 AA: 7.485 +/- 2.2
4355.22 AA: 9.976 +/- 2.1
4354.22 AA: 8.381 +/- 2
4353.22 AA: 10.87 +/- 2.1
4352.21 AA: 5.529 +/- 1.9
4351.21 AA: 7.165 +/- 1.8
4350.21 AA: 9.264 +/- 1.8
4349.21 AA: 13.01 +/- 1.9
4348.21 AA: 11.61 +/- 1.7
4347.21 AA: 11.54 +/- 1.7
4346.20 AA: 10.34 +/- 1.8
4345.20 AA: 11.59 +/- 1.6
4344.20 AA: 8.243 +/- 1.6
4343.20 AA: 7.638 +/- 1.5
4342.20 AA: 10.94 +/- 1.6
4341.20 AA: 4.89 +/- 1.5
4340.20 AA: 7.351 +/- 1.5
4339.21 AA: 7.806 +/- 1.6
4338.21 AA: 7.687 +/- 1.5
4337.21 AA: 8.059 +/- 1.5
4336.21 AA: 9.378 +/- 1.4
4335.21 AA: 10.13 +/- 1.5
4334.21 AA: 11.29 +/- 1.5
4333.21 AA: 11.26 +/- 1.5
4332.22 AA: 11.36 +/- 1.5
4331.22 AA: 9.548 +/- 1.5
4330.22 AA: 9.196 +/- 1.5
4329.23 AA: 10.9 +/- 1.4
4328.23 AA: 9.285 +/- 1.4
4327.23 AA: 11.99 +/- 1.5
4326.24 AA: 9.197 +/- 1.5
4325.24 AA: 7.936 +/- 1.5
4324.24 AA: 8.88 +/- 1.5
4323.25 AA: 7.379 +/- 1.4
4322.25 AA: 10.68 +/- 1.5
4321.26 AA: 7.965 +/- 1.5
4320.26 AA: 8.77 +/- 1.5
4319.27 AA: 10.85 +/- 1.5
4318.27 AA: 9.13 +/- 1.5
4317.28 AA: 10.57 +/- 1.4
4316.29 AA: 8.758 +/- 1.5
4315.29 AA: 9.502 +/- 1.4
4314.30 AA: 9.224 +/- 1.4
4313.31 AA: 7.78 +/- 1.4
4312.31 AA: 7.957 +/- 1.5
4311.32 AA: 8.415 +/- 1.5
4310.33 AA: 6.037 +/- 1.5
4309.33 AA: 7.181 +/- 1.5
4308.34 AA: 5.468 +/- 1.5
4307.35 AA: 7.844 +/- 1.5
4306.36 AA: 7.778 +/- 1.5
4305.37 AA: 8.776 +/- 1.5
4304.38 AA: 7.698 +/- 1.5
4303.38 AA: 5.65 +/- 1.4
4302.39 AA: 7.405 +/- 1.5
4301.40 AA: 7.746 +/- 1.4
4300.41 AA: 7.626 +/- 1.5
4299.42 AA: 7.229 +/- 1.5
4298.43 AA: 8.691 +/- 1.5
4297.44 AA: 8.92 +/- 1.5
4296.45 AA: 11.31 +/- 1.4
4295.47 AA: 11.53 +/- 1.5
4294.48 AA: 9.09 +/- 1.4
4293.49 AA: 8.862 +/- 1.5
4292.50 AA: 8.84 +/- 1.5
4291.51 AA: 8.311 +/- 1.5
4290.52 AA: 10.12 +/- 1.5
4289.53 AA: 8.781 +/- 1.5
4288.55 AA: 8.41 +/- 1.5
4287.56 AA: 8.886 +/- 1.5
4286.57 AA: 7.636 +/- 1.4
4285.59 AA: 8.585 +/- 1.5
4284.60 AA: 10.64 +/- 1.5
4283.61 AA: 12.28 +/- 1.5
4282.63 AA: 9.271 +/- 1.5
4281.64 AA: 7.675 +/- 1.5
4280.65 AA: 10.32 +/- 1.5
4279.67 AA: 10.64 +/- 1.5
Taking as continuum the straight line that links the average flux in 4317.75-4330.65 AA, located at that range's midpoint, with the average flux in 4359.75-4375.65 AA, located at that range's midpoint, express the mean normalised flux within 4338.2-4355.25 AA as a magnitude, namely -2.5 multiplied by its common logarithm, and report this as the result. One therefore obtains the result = 0.015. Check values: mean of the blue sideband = 9.4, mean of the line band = 9.12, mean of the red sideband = 9.11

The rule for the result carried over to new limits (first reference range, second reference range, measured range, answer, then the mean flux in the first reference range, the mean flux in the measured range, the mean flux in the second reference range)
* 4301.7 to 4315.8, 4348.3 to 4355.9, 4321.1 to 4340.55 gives -0.12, 7.62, 9.41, 9.27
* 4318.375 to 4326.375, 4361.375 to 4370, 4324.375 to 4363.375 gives 0.00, 8.95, 9.41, 9.88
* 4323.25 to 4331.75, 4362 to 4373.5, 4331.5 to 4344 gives 0.05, 9.49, 8.98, 9.07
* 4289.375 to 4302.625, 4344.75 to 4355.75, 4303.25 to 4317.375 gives 0.17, 8.92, 7.89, 9.92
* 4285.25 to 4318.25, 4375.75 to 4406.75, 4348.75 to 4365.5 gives -0.01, 8.39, 9.22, 9.64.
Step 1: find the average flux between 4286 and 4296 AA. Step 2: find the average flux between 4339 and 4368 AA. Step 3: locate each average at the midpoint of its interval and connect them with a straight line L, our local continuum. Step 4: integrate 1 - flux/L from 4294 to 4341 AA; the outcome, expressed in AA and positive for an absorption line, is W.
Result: 1.8 AA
